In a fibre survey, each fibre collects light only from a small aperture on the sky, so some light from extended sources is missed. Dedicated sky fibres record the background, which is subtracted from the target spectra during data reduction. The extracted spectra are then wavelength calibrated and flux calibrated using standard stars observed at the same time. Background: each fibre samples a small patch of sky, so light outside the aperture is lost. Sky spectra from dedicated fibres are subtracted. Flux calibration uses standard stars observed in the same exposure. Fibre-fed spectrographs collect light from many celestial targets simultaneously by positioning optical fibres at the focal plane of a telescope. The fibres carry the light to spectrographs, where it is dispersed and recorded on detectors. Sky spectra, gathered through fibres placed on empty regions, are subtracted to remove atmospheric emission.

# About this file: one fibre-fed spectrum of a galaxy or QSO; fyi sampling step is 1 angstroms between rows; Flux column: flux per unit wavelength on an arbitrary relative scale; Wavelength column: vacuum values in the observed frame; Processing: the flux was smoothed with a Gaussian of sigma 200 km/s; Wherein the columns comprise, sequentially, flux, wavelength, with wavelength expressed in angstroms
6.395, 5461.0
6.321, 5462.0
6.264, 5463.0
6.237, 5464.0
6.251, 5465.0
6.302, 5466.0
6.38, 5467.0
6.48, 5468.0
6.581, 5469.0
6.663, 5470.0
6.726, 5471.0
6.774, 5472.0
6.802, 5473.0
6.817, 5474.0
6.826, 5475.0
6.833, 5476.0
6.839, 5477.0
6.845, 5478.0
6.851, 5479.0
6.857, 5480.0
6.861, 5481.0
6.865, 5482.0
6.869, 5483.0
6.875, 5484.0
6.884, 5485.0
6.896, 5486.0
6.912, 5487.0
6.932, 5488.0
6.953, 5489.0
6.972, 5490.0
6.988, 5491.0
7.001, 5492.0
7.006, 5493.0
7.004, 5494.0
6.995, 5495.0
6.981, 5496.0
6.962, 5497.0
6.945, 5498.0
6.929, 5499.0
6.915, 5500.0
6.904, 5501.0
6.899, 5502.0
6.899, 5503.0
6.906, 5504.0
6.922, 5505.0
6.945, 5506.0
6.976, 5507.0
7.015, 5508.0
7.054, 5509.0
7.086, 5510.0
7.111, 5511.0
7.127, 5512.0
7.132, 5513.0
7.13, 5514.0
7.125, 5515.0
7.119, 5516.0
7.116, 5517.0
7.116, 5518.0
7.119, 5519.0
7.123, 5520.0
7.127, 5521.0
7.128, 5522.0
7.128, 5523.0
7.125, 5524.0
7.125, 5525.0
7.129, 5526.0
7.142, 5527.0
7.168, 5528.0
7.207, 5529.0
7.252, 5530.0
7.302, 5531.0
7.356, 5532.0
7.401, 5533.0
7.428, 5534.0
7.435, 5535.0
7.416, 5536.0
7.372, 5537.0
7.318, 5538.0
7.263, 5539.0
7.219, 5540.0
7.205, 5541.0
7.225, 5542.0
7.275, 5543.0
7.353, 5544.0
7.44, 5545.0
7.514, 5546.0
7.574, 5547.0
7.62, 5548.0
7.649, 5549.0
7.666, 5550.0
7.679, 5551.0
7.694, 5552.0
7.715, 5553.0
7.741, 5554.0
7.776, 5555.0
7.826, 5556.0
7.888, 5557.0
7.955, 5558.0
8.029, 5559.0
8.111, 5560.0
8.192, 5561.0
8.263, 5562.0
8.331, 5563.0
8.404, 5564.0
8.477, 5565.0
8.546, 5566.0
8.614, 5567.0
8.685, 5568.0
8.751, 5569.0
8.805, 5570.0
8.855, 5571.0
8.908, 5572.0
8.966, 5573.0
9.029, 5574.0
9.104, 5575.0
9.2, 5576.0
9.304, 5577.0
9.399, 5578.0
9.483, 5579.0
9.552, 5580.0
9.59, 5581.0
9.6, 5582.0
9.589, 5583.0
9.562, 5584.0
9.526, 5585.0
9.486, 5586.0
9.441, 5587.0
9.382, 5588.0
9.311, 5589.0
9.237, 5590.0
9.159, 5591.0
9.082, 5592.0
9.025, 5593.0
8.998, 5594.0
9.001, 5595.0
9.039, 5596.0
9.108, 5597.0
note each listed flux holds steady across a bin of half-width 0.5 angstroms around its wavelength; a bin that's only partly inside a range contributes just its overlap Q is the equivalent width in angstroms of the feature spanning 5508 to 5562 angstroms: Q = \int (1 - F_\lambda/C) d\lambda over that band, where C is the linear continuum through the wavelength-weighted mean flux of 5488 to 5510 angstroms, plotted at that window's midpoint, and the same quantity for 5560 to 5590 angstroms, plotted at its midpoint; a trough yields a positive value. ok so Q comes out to 3.7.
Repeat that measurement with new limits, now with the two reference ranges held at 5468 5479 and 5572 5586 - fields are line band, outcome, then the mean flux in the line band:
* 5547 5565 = 1.8 angstroms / 7.92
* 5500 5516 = 1.3 angstroms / 7.02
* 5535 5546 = 1.4 angstroms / 7.32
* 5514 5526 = 1.2 angstroms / 7.12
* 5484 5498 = 0.5 angstroms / 6.96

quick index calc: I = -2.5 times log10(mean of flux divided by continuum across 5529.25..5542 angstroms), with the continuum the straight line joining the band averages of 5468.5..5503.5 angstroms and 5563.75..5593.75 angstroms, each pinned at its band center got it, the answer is 0.11 mag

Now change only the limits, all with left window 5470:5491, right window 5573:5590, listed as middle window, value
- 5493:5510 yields 0.064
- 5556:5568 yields 0.082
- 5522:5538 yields 0.118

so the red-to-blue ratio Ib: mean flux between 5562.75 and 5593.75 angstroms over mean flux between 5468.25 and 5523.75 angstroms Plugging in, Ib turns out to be 1.31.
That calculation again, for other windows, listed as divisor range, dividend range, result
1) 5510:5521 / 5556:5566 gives 1.15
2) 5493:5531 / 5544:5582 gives 1.19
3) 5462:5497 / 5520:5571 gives 1.13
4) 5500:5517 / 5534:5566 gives 1.10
